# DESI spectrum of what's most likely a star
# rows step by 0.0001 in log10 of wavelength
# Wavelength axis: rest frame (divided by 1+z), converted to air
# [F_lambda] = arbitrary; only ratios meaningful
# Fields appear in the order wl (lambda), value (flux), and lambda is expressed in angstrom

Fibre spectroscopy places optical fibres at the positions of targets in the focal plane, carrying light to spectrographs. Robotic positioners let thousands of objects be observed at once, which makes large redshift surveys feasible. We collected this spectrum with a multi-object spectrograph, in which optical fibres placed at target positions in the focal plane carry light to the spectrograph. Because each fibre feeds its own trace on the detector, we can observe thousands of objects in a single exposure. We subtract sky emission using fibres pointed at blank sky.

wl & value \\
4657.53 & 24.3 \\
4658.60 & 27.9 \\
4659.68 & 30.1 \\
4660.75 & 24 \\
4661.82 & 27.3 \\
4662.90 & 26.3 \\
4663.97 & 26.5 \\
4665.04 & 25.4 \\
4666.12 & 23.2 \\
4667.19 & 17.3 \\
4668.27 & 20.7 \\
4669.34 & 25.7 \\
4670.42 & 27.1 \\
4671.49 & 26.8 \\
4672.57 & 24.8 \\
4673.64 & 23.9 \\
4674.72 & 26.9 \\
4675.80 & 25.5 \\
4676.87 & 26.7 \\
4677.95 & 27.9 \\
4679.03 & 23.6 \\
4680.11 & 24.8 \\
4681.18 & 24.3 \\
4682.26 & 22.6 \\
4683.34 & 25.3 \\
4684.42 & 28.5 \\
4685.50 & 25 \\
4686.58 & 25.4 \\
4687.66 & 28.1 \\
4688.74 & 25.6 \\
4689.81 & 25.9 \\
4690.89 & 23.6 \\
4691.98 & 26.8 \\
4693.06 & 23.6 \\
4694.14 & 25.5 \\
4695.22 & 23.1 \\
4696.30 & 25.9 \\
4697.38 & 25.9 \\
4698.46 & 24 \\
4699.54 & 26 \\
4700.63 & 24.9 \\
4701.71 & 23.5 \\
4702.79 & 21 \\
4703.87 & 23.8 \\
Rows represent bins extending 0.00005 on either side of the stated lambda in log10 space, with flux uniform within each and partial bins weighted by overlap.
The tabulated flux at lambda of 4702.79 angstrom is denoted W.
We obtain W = 21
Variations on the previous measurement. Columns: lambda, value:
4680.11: 24.8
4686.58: 25.4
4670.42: 27.1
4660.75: 24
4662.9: 26.3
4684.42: 28.5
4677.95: 27.9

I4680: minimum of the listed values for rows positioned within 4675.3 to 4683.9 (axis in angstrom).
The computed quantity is 22.6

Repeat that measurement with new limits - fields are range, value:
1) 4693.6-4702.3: 23.1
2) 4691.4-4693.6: 23.6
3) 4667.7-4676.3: 20.7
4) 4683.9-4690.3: 25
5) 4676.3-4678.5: 26.7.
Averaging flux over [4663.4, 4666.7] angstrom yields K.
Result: 25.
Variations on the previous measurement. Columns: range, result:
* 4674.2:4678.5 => 26.7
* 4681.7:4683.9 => 23.9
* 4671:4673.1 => 25.7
